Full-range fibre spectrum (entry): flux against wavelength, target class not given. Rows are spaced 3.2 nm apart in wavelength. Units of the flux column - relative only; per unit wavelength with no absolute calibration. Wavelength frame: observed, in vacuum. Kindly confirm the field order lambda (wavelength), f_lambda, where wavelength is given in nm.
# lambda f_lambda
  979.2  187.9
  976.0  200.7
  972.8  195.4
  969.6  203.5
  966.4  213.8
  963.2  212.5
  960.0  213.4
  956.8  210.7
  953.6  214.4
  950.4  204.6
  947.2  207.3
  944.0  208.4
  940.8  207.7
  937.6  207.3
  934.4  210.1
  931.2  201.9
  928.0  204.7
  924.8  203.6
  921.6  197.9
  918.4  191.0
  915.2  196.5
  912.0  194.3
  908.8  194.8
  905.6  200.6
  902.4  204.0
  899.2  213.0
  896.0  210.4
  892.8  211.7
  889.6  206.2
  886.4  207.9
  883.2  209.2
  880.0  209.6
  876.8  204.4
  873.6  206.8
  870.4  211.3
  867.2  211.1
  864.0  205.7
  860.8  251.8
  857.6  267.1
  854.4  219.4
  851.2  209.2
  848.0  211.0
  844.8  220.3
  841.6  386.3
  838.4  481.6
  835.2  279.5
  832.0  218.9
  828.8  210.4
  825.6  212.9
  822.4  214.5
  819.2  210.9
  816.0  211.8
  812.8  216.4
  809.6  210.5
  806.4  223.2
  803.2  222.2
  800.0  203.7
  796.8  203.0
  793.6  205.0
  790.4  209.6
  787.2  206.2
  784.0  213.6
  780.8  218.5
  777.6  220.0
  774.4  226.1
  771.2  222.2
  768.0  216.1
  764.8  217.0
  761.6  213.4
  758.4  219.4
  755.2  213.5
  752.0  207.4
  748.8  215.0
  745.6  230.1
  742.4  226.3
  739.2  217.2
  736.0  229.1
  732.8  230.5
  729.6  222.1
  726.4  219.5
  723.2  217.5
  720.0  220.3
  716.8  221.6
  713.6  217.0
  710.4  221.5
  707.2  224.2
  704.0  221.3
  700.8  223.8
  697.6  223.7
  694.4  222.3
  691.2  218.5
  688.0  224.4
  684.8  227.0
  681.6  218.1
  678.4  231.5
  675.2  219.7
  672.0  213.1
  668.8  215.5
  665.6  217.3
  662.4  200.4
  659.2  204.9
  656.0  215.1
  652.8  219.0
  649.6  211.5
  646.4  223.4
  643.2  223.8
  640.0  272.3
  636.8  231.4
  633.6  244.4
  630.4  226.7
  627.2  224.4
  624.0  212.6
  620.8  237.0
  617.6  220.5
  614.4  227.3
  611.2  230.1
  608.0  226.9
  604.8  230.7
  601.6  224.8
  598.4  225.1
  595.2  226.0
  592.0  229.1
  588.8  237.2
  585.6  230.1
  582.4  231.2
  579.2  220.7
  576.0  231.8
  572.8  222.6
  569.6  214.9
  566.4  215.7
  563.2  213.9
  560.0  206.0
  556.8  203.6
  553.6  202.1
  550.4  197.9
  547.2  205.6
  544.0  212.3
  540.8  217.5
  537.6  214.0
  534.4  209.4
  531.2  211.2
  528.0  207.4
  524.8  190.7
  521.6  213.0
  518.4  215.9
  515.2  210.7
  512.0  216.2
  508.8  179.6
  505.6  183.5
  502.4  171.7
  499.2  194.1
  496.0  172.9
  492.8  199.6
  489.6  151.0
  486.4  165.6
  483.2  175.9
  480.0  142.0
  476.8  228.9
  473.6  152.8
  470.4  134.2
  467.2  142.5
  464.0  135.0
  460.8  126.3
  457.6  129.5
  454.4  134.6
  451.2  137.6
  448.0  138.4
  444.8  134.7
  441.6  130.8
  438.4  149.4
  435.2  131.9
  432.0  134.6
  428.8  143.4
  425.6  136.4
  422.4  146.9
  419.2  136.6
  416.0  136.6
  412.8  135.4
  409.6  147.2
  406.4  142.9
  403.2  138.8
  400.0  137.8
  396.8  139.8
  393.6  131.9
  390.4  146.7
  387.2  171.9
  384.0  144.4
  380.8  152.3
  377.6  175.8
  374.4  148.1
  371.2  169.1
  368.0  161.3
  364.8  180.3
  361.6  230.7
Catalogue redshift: 0.277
